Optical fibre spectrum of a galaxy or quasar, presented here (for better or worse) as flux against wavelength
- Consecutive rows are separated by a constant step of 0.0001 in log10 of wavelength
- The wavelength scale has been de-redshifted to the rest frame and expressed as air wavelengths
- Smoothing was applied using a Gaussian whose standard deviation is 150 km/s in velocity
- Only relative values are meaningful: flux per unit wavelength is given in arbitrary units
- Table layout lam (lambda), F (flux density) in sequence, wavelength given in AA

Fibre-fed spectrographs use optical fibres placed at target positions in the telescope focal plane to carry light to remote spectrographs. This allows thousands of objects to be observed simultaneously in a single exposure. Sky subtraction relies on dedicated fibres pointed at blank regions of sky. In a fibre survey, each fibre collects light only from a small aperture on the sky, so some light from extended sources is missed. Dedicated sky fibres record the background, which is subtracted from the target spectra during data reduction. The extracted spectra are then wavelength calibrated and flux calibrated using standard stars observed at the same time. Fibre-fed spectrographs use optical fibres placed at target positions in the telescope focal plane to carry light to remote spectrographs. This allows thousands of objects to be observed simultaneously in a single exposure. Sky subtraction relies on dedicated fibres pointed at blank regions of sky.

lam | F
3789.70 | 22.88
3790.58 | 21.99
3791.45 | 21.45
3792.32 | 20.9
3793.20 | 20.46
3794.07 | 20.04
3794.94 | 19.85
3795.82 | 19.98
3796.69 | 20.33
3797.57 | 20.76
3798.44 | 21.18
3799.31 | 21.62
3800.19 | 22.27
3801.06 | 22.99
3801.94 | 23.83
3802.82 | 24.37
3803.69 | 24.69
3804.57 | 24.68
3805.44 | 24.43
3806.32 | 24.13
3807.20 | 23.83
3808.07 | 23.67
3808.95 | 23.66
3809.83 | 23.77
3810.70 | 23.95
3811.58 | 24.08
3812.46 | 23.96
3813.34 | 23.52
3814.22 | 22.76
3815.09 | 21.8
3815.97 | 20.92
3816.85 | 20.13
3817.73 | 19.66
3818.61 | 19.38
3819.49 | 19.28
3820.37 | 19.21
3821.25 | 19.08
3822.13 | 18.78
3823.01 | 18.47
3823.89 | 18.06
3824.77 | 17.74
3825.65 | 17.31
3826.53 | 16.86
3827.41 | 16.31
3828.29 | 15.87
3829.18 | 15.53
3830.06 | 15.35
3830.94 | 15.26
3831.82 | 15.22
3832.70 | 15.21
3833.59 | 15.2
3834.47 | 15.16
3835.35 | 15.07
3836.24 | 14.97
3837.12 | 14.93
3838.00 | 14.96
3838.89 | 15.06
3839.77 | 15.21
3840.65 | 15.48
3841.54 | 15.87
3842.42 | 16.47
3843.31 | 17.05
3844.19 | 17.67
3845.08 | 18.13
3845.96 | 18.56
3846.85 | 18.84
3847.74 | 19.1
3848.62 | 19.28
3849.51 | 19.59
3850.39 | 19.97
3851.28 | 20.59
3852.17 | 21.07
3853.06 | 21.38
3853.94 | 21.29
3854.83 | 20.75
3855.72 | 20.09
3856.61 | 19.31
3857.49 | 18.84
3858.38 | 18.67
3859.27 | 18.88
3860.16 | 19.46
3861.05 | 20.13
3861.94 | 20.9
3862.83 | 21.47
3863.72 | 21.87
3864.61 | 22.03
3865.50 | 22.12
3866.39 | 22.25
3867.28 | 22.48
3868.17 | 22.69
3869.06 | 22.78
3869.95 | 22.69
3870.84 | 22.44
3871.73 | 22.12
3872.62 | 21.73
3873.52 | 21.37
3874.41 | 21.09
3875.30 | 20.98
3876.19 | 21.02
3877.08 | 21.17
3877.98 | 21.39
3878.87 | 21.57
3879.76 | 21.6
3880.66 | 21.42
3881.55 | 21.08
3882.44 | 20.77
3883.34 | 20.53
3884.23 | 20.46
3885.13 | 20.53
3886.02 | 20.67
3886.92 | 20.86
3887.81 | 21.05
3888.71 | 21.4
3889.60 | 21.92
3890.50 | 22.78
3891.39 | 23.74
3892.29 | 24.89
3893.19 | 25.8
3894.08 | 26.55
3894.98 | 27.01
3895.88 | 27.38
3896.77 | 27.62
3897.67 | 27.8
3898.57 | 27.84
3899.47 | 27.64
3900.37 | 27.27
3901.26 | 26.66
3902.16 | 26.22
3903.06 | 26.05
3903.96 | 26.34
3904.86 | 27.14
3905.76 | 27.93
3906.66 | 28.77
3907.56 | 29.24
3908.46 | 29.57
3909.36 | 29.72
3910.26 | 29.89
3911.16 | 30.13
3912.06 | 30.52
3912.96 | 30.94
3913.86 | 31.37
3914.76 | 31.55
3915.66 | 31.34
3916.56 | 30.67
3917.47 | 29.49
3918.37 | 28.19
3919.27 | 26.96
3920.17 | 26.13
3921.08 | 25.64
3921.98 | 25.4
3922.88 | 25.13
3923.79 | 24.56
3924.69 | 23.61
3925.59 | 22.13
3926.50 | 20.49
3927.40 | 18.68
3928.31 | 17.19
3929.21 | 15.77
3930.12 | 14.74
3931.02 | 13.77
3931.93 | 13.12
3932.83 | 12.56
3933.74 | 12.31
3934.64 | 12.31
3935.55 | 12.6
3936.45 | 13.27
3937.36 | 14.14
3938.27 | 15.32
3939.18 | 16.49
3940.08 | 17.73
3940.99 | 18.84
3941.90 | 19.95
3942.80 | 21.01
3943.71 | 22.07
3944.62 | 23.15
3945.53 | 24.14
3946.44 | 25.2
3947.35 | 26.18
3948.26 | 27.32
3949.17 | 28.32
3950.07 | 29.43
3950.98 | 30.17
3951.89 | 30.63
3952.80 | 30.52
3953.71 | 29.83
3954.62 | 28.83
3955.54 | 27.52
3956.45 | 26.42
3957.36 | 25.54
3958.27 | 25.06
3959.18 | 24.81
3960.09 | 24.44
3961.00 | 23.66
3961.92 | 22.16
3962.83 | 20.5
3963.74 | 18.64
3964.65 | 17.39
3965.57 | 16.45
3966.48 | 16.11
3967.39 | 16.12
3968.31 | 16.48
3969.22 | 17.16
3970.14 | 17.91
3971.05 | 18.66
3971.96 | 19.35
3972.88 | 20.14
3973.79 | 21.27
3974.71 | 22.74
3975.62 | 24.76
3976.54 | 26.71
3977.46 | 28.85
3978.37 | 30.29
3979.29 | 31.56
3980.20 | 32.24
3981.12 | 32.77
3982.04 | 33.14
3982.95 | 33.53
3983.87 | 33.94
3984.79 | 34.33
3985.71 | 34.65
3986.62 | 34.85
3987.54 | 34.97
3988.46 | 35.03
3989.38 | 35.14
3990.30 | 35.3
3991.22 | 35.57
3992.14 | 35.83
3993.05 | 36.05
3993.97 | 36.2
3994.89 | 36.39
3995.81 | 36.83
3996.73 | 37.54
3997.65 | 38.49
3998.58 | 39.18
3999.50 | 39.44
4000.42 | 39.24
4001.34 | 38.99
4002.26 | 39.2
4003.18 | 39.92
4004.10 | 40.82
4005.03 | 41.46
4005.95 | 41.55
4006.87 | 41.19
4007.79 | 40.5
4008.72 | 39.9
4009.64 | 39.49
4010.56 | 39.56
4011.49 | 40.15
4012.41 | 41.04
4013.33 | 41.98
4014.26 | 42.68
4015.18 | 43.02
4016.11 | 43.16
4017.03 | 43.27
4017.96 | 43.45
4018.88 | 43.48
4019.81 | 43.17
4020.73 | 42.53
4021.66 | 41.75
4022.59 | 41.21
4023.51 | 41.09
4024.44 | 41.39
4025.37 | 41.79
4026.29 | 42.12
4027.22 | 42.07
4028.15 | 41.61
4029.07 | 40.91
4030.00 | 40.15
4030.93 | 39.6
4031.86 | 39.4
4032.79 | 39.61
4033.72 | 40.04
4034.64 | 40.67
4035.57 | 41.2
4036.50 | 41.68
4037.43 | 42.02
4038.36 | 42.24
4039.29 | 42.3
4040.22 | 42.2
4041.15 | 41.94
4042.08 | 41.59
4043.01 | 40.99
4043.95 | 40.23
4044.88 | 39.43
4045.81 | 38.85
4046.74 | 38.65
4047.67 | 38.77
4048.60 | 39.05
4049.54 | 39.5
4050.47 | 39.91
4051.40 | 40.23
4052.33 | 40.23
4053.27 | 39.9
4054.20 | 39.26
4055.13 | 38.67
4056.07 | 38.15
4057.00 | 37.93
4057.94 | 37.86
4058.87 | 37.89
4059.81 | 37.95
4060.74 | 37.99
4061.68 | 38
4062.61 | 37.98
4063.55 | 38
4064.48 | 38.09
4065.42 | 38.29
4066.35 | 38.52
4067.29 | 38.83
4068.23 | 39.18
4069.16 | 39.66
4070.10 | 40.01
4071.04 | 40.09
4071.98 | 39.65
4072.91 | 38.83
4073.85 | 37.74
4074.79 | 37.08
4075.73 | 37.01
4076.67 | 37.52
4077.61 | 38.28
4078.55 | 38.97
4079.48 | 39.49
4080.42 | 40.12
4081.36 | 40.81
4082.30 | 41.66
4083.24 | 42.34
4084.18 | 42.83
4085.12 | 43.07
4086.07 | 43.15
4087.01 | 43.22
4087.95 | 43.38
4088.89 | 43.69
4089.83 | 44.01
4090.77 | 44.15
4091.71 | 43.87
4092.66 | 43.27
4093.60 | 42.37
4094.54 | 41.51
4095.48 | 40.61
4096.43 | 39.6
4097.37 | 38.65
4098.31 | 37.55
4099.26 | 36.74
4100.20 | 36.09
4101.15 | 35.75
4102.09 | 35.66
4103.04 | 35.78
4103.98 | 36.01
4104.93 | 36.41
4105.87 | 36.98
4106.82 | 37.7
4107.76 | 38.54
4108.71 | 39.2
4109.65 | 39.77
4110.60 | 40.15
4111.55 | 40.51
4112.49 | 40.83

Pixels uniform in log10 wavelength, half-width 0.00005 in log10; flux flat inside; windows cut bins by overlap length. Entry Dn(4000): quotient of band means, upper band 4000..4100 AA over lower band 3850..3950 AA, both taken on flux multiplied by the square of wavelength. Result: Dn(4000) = 1.9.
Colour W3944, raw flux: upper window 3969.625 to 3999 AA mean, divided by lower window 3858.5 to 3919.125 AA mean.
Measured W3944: 1.28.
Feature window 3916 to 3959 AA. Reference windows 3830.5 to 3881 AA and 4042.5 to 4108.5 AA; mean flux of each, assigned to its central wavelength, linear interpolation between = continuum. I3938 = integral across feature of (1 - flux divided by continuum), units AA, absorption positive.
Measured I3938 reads 7.2 AA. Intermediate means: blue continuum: 19.3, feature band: 22.4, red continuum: 39.4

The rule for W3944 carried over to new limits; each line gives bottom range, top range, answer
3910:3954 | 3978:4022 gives 1.66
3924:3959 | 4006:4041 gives 1.95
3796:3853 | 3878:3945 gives 1.19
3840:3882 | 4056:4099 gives 1.97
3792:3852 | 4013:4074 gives 2.07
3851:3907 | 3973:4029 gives 1.64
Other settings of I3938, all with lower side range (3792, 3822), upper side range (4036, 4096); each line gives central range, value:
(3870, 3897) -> 4.9 AA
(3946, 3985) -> 9.3 AA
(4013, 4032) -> -2.5 AA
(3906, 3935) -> 5.5 AA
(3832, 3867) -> 9.1 AA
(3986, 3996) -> -0.2 AA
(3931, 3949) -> 7.5 AA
